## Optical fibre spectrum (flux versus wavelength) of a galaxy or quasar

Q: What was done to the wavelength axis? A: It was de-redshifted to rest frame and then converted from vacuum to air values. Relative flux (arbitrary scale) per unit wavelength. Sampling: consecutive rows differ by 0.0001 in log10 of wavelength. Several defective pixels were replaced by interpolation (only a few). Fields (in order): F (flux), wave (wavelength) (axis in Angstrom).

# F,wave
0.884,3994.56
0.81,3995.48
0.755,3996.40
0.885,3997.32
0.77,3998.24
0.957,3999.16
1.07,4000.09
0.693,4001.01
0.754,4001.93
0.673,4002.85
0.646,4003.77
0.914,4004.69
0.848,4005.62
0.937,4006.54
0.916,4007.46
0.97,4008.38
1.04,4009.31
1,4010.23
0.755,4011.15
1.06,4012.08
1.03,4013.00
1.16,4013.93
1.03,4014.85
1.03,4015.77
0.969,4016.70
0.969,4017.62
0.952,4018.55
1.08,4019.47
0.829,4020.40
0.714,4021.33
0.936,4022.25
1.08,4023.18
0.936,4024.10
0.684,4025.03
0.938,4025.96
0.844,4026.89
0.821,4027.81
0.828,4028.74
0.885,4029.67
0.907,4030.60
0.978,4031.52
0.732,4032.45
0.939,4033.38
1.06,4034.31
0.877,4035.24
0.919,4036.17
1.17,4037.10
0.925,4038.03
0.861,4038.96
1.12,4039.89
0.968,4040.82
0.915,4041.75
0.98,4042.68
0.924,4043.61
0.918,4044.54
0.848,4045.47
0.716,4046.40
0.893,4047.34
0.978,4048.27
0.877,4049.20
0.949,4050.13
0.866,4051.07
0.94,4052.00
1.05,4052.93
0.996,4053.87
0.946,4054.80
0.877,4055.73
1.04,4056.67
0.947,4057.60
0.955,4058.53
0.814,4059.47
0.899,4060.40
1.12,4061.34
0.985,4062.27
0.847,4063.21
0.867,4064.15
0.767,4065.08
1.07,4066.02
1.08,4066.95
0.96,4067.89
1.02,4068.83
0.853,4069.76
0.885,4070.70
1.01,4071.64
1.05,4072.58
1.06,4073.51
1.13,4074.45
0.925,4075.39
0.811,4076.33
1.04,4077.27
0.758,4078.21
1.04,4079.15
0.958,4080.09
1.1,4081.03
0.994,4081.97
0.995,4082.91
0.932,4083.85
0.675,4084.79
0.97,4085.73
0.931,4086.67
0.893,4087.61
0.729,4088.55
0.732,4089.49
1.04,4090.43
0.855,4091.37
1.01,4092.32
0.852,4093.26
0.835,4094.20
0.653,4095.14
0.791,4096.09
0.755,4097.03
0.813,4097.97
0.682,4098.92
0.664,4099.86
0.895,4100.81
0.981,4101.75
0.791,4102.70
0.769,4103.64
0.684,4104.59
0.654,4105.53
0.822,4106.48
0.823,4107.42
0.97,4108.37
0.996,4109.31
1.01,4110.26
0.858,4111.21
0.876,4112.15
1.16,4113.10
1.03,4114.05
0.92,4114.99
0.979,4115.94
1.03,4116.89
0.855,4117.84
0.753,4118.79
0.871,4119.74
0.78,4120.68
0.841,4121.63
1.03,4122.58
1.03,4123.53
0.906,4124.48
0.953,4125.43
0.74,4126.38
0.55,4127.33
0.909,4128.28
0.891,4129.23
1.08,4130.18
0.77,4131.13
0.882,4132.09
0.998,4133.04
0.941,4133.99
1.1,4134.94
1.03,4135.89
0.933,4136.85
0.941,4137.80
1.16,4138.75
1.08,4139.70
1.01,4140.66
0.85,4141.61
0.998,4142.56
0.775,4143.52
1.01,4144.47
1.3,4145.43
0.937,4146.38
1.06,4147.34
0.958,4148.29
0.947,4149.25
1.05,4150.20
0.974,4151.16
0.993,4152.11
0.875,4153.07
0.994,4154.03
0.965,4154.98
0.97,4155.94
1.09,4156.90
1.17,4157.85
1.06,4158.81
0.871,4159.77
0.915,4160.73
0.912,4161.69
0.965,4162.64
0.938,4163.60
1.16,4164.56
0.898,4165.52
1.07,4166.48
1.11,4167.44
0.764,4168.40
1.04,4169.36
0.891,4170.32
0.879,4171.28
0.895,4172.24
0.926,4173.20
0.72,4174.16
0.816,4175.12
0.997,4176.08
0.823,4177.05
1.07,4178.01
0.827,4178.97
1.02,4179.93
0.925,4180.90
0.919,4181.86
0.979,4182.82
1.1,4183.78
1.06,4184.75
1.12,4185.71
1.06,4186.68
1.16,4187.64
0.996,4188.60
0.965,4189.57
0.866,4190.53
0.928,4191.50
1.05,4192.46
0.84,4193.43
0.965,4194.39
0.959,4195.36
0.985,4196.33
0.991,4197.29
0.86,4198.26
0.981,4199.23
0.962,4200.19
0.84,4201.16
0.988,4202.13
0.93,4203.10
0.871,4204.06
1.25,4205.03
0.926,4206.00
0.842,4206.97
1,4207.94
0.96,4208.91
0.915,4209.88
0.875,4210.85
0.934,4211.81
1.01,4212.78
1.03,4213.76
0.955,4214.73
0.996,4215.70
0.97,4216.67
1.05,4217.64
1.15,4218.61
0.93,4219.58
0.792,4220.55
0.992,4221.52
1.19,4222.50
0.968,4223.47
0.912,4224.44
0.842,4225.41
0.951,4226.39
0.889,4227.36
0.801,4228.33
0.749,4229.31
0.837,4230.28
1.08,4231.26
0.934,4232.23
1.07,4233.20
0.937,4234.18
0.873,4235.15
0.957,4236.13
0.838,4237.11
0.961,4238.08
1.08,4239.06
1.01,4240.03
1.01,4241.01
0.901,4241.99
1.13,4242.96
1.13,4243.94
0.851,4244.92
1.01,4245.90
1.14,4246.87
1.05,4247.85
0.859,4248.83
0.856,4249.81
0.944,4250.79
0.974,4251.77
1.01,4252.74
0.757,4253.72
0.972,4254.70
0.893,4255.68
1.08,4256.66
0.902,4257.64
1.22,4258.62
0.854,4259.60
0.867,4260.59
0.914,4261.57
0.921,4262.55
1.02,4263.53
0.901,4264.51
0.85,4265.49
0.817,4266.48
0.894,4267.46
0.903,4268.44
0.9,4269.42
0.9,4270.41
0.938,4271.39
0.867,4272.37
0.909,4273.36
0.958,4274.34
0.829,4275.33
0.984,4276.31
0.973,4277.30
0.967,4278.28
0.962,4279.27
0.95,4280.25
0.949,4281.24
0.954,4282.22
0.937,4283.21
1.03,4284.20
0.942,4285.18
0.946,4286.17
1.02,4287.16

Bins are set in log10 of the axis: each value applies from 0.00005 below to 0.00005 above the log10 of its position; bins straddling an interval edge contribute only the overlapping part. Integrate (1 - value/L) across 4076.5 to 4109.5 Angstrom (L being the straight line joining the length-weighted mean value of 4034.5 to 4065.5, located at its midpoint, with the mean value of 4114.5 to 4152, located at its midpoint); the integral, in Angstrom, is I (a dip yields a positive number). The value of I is 2.86 Angstrom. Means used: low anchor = 0.933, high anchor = 0.945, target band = 0.858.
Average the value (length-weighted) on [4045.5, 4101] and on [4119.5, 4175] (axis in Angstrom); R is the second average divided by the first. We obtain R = 1.0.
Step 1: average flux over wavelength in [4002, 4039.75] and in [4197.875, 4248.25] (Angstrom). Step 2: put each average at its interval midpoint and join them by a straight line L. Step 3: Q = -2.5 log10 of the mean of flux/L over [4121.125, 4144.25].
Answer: 0.01 mag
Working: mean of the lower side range 0.921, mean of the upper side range 0.964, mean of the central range 0.934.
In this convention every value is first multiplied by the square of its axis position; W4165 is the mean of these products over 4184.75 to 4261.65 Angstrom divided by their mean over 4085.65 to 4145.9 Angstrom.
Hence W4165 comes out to 1.13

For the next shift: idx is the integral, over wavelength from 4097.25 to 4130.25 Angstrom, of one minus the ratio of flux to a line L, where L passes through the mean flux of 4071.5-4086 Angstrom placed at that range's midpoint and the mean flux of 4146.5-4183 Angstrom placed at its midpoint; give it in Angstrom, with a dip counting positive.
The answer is 3.12 Angstrom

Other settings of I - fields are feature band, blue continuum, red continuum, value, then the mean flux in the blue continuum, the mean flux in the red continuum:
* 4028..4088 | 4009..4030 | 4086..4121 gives -2.6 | 0.937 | 0.859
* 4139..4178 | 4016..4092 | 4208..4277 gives -1.2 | 0.93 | 0.948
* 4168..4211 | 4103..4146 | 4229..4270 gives -0.6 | 0.923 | 0.95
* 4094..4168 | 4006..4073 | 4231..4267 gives 1.7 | 0.94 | 0.961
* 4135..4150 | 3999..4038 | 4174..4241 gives -0.9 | 0.917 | 0.958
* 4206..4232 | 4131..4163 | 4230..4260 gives 0.8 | 0.987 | 0.973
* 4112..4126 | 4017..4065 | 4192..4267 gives 0.0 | 0.922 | 0.955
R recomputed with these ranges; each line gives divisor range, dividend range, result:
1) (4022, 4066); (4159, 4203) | 1.04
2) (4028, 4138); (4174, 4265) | 1.05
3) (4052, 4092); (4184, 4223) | 1.04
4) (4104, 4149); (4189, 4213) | 1.02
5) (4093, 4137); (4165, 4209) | 1.09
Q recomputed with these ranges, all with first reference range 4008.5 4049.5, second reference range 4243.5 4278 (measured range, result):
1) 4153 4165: -0.07 mag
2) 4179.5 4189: -0.11 mag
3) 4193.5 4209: -0.02 mag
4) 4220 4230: 0.04 mag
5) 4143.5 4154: -0.07 mag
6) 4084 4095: 0.09 mag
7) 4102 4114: 0.07 mag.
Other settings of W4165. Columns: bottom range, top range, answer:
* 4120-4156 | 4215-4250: 1.06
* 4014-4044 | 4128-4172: 1.11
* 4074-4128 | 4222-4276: 1.15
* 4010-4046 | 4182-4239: 1.12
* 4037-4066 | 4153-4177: 1.08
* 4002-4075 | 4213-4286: 1.13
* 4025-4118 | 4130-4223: 1.12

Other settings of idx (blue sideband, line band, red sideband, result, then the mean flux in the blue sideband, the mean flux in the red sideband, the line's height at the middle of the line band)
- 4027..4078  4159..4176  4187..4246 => 0.4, 0.939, 0.961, 0.955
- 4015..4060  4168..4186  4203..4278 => 0.2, 0.925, 0.95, 0.942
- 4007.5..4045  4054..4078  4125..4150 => -0.2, 0.943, 0.955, 0.947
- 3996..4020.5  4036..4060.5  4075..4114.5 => -1.1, 0.916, 0.875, 0.897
